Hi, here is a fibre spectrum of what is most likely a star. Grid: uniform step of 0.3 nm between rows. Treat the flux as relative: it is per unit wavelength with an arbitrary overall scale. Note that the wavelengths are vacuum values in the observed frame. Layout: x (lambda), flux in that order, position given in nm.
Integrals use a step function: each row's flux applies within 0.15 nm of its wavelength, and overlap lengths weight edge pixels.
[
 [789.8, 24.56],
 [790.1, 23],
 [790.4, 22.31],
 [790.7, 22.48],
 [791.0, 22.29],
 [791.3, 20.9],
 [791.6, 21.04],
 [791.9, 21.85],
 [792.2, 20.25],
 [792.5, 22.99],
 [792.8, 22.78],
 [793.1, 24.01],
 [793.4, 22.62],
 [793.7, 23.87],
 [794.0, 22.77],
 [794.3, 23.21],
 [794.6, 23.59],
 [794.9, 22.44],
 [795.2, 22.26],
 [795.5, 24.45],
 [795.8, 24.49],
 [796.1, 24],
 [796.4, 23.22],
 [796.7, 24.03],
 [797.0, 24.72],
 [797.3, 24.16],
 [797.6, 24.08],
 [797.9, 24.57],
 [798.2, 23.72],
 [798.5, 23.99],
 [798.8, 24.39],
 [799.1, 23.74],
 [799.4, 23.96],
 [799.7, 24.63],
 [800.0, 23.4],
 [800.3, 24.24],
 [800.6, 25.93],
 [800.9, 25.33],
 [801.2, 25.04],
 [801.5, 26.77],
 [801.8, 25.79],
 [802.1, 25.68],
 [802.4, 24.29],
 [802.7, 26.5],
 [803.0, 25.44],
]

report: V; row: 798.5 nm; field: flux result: 23.99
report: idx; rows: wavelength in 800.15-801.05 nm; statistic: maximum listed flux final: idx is 25.93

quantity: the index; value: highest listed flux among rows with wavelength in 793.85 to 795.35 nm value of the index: 23.59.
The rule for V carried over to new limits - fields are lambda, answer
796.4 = 23.22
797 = 24.72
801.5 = 26.77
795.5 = 24.45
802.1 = 25.68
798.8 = 24.39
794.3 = 23.21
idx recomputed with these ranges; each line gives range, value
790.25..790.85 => 22.48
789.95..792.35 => 23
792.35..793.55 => 24.01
